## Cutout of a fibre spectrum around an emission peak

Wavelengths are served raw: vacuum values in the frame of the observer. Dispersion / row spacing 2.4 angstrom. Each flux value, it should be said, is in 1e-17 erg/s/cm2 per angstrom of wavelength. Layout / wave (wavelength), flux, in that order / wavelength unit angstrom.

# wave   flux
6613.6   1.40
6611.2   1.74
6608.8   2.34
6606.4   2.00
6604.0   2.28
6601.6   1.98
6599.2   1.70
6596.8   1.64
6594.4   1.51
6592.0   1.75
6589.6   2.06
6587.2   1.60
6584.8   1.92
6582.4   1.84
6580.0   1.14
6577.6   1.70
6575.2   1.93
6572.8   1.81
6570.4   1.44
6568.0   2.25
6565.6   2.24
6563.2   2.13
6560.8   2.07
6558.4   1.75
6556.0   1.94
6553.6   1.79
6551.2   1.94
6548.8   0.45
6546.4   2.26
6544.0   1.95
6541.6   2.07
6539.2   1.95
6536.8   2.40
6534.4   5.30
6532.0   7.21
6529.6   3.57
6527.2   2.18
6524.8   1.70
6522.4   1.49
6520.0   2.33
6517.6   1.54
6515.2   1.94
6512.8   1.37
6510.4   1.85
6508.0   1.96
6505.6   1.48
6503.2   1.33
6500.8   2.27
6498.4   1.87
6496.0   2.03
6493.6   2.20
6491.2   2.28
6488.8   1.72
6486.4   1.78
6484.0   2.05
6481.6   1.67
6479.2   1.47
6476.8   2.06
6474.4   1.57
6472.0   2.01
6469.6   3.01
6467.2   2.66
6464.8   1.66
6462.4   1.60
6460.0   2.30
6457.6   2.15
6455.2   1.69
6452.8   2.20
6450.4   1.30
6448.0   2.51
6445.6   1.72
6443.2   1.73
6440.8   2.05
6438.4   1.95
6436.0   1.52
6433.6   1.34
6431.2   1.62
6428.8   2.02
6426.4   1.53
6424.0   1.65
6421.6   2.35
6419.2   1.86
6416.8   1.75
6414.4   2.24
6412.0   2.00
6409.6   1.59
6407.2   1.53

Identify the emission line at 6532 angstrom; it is [O III] 5007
